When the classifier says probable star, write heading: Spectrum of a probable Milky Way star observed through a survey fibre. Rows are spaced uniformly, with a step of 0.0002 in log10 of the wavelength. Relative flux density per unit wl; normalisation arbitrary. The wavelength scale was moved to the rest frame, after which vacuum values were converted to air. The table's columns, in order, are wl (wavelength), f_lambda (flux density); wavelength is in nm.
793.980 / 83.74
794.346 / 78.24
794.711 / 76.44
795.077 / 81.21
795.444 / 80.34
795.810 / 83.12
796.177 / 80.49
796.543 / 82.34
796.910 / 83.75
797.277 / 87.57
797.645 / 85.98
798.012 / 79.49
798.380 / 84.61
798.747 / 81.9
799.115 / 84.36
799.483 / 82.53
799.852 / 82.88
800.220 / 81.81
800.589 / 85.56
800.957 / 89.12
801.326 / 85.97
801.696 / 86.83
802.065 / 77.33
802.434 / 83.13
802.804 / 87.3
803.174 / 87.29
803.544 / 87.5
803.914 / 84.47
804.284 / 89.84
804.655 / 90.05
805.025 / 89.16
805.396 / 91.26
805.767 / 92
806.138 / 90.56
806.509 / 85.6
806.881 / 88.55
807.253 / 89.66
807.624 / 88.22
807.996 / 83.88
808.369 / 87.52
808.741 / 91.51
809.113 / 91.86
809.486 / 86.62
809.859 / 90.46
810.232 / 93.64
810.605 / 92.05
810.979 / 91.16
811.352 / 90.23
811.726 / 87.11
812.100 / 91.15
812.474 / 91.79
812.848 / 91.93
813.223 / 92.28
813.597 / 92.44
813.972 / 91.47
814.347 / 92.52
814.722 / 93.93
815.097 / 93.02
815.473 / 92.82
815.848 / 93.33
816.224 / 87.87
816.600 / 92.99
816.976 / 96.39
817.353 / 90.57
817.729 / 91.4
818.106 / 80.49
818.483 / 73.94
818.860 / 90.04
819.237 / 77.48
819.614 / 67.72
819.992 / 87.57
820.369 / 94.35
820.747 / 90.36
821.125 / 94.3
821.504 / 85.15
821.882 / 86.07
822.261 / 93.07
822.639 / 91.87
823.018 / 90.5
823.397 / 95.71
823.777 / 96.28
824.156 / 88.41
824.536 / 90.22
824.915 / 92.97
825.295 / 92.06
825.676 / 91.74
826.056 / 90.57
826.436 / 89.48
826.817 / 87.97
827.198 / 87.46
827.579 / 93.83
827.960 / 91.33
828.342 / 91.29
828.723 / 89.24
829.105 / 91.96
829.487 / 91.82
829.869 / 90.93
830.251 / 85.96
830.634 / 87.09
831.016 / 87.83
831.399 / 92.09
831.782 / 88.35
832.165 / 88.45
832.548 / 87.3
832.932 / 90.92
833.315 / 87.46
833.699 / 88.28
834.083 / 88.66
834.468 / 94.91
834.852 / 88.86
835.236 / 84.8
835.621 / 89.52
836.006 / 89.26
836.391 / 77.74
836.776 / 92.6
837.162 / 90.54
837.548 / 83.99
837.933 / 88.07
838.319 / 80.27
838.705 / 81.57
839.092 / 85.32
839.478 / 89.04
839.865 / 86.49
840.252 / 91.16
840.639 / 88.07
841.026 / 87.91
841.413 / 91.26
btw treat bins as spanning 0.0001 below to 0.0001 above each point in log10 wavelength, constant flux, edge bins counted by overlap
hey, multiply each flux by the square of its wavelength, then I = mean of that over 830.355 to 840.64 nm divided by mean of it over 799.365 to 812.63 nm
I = 1.07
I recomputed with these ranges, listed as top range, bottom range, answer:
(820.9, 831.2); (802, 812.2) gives 1.07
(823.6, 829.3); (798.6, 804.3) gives 1.14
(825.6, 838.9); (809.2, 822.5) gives 1.03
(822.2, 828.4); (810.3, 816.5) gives 1.03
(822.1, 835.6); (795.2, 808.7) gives 1.13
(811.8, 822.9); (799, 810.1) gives 1.06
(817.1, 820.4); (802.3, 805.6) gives 0.99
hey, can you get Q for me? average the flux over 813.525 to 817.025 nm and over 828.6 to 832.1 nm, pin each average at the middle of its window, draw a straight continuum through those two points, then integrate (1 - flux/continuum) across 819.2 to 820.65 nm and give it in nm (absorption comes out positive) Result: 0.14 nm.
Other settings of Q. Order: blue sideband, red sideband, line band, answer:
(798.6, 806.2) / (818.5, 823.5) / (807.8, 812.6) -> -0.18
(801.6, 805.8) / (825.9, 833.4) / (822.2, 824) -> -0.09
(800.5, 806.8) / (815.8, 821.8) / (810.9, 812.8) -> -0.07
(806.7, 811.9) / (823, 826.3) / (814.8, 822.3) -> 0.26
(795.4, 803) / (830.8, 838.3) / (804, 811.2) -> -0.41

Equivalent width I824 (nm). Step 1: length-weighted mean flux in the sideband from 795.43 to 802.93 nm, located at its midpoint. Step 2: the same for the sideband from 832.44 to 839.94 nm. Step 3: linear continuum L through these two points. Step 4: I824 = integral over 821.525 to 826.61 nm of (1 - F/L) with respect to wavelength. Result -0.304 nm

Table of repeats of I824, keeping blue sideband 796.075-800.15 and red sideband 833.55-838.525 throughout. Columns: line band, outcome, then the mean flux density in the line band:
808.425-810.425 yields -0.14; 90.6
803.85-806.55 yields -0.17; 89.5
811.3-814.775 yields -0.27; 91.4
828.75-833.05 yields -0.12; 89.3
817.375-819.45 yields 0.06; 83.1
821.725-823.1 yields -0.07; 90.5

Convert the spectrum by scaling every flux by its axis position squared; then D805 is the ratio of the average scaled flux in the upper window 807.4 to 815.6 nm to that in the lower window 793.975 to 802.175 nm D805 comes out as 1.1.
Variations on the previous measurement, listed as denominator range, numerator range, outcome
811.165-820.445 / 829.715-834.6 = 1.04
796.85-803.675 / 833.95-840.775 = 1.13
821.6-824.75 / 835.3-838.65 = 0.98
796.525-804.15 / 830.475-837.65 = 1.14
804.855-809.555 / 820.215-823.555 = 1.06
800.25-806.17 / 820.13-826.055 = 1.10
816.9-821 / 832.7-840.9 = 1.07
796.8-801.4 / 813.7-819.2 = 1.11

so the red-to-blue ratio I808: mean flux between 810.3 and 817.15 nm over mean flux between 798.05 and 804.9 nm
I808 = 1.1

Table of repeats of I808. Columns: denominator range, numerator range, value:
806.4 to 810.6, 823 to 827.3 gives 1.02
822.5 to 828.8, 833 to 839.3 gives 0.95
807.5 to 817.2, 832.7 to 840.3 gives 0.96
